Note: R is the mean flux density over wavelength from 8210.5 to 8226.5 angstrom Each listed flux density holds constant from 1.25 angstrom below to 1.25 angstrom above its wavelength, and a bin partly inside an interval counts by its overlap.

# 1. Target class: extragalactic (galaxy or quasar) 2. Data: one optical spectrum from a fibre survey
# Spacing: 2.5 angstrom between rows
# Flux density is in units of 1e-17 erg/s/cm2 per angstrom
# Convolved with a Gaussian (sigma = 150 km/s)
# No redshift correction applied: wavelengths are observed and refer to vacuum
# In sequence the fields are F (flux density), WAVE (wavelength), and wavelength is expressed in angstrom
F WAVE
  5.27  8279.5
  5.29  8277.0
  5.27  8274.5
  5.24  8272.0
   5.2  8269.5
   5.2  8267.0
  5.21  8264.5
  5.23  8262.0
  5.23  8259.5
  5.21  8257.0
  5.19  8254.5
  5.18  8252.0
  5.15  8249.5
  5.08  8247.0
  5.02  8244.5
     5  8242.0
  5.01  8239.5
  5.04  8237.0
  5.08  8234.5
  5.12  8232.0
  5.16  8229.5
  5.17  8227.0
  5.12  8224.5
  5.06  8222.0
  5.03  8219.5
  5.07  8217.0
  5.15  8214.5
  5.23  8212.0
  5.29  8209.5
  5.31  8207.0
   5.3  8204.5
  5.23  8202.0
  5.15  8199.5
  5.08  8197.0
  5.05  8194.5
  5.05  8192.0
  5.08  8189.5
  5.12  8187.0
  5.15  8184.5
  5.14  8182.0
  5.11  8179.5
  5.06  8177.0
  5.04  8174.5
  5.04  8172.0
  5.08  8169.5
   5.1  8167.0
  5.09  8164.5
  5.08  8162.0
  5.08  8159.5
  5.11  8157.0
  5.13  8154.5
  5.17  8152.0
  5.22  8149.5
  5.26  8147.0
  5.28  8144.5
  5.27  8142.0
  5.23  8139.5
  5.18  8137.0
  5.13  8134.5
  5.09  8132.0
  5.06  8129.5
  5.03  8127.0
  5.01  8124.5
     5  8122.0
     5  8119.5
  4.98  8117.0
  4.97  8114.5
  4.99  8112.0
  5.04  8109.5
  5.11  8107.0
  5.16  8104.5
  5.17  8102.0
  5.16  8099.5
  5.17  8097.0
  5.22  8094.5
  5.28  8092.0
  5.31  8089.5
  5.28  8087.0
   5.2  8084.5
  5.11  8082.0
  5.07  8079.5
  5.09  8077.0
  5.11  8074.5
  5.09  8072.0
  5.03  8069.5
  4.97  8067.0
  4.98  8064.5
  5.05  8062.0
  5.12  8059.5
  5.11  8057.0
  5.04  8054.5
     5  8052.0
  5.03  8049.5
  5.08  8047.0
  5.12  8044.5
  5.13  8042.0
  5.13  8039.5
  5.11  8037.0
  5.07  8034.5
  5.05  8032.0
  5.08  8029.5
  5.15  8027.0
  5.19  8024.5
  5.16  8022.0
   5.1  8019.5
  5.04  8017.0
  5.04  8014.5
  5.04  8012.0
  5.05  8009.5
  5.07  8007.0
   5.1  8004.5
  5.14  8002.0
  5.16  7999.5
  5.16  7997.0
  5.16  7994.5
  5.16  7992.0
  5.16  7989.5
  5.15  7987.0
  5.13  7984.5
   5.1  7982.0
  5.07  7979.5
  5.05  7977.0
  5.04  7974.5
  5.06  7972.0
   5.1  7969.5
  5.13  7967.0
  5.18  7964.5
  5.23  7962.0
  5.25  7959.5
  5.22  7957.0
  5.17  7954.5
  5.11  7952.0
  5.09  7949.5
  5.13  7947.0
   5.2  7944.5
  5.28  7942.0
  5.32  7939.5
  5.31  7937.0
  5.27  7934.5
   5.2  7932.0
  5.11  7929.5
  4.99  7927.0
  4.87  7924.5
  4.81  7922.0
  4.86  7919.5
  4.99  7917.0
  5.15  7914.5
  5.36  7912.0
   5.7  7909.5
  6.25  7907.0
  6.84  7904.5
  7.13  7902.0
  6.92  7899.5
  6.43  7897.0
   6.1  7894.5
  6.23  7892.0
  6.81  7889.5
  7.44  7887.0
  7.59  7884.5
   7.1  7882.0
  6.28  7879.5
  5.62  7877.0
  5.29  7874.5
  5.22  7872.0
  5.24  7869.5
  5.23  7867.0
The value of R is 5.12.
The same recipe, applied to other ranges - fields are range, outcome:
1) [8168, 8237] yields 5.13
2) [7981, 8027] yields 5.12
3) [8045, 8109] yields 5.12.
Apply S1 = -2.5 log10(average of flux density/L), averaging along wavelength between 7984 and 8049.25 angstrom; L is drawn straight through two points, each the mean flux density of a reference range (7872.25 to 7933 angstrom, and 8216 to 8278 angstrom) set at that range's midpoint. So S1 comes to 0.12 mag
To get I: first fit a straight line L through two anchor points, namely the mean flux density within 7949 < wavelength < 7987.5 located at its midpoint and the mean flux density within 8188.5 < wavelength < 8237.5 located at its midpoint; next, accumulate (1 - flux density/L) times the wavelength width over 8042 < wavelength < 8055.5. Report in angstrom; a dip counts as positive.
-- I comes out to 0.2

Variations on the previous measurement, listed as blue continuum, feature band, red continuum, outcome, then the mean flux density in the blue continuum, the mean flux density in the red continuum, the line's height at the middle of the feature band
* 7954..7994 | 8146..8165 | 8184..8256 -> -0.05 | 5.14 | 5.13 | 5.13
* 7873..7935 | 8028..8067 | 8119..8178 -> 2.75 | 5.94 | 5.12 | 5.46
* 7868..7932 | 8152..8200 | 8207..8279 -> 1.91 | 5.92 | 5.16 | 5.3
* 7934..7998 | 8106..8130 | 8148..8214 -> 0.59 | 5.16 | 5.13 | 5.14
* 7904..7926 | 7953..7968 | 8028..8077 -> 0.22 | 5.37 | 5.07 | 5.27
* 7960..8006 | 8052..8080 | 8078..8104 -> 0.66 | 5.13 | 5.19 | 5.18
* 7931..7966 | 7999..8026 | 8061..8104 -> 0.40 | 5.21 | 5.14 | 5.17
